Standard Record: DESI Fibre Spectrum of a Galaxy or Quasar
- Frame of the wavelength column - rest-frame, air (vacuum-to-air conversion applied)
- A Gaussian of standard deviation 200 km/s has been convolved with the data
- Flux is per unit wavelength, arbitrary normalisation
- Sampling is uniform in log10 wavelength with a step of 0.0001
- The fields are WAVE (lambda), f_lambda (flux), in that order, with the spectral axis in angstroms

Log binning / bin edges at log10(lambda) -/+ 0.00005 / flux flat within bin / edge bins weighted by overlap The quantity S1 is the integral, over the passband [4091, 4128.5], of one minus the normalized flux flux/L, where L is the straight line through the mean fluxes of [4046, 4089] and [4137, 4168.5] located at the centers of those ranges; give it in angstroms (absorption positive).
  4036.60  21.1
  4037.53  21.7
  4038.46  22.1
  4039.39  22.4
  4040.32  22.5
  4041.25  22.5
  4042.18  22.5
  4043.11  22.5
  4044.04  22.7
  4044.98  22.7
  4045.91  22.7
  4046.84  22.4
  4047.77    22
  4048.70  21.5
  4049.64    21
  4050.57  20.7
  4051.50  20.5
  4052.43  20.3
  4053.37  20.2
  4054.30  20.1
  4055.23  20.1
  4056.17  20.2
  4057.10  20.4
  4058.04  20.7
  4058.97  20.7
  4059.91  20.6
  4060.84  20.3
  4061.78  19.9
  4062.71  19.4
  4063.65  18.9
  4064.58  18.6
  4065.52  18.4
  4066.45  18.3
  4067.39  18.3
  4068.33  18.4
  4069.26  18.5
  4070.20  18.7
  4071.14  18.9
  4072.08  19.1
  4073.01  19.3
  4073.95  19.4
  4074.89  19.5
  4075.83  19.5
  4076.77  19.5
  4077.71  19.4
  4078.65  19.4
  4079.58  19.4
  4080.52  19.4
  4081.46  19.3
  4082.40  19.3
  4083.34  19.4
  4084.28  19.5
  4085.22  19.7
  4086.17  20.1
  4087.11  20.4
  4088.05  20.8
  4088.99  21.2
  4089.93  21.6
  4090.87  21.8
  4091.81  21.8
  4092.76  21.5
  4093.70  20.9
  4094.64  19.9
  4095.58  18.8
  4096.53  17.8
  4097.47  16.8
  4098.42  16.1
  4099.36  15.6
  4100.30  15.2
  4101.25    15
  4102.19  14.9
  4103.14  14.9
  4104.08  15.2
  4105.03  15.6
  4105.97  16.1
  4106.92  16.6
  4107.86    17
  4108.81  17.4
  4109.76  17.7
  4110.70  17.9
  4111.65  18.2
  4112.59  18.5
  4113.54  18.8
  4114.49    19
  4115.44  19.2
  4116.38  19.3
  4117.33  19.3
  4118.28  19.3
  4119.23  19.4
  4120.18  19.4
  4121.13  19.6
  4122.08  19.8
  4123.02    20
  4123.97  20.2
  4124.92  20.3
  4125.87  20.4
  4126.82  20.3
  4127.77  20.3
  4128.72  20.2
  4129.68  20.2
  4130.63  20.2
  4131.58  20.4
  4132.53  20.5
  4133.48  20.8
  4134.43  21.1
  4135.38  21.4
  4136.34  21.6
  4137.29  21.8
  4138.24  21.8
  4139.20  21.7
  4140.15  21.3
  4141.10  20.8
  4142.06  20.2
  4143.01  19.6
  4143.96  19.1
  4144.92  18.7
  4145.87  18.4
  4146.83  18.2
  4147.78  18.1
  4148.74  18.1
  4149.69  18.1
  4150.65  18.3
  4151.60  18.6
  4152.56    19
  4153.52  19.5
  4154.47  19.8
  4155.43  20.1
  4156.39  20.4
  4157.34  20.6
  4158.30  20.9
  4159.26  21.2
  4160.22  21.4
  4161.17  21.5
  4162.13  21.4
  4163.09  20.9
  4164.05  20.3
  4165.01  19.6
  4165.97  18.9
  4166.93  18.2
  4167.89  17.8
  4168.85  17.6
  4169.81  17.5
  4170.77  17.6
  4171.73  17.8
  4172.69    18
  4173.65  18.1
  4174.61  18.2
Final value 2.8 angstroms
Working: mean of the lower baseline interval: 19.8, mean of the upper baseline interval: 19.8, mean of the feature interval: 18.4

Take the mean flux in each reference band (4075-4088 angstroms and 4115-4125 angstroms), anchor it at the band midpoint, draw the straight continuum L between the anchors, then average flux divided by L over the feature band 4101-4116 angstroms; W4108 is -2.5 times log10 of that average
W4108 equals 0.15 mag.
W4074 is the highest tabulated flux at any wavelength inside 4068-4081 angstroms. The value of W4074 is 19.5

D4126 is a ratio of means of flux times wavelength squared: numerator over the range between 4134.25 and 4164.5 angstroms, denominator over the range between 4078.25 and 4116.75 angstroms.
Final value 1.1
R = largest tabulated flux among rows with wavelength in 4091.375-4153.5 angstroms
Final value 21.8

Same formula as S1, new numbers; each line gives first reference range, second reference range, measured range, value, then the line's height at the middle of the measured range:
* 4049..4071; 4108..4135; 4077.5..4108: 1.7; 19.6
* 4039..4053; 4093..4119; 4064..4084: 0.8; 19.8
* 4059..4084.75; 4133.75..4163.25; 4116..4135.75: -0.3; 19.9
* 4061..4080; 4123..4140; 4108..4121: 1.0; 20.3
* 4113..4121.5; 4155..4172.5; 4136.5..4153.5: -0.1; 19.5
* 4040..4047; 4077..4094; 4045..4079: 2.6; 21.5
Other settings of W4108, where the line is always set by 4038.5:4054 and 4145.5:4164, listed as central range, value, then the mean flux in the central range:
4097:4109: 0.29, 15.8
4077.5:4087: 0.08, 19.5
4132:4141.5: -0.06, 21.3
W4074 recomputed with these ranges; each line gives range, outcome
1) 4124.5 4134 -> 20.8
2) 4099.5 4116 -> 19.2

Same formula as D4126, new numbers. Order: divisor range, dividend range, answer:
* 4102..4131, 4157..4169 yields 1.10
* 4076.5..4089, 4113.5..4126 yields 1.01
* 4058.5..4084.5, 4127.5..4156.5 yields 1.07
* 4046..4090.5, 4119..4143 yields 1.07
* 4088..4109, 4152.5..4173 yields 1.13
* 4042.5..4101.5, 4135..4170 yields 1.04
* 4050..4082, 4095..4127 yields 0.94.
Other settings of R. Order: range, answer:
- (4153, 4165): 21.5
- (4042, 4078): 22.7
